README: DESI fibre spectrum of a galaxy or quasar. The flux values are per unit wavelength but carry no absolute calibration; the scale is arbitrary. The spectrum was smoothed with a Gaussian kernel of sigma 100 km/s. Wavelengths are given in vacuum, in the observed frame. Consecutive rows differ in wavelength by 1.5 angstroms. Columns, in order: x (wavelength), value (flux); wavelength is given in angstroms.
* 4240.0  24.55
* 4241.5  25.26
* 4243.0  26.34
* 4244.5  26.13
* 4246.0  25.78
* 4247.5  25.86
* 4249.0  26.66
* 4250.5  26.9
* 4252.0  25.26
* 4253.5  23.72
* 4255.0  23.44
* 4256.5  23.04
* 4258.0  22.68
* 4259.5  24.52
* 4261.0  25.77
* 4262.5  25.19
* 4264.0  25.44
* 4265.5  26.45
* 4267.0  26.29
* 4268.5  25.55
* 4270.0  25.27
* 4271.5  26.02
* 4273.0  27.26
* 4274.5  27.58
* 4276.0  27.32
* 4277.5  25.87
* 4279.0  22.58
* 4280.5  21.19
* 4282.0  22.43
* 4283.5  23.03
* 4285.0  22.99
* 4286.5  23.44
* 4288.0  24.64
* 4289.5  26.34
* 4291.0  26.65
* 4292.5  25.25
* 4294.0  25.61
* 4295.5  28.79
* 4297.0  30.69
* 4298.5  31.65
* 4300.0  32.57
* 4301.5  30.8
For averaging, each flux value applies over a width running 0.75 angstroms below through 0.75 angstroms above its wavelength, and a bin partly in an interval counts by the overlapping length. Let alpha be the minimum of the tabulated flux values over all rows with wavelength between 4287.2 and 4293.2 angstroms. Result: 24.64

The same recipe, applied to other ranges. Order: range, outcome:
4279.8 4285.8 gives 21.19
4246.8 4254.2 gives 23.72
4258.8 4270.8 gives 24.52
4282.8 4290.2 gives 22.99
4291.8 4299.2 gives 25.25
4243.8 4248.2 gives 25.78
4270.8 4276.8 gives 26.02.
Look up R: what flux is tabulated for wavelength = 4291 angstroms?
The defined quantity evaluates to 26.65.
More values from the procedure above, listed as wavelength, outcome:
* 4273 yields 27.26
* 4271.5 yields 26.02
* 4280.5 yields 21.19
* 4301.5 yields 30.8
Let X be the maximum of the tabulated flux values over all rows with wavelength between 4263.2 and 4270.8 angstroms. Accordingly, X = 26.45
